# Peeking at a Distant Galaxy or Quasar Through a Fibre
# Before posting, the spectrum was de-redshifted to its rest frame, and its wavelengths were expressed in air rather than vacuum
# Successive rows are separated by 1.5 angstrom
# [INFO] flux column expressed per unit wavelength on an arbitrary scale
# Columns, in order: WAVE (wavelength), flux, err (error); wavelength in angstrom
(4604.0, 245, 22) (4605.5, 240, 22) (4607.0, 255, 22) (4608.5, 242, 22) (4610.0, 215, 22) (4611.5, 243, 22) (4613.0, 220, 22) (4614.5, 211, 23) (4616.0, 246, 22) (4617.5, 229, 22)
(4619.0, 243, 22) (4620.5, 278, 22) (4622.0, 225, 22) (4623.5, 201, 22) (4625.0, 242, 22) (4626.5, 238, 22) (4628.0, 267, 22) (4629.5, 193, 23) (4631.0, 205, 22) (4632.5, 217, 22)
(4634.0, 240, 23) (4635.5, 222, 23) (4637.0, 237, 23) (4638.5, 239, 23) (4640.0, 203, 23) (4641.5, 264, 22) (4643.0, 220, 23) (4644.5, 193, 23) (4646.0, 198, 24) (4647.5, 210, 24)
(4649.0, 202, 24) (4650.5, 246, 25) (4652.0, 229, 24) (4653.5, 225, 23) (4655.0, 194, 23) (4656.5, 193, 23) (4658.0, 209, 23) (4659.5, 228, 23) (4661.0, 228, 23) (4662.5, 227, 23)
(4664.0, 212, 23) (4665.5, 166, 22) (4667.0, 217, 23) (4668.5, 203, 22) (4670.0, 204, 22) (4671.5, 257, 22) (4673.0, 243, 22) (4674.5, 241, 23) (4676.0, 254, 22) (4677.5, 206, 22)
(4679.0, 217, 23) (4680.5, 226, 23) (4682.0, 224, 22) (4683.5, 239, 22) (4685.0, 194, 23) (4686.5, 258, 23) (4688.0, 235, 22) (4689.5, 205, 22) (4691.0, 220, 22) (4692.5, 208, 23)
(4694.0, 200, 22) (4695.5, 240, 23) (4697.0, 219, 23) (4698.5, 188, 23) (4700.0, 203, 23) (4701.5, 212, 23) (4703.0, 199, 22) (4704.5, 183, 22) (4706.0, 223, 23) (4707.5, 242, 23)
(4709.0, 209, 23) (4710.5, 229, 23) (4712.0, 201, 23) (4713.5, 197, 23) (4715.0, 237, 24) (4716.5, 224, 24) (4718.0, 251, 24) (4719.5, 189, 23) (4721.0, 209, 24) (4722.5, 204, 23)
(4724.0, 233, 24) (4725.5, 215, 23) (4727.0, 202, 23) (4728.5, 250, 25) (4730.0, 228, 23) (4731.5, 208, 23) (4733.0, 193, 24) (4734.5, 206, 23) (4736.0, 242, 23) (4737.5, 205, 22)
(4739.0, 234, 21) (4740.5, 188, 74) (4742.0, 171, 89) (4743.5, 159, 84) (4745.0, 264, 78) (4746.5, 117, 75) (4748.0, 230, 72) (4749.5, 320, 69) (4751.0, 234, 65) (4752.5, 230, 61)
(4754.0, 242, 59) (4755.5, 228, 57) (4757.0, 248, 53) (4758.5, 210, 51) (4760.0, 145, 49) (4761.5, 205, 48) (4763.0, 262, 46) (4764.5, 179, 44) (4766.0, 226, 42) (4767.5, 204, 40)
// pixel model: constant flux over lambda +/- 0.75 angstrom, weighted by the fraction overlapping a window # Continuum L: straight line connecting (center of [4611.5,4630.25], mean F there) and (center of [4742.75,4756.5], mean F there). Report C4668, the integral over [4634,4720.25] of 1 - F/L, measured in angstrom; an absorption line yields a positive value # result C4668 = 4.23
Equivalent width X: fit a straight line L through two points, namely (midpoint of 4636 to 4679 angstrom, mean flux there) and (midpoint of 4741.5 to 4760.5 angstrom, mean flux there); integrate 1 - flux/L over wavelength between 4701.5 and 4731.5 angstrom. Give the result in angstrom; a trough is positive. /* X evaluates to 0.1 angstrom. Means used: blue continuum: 220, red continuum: 217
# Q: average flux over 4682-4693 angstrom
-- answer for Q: 223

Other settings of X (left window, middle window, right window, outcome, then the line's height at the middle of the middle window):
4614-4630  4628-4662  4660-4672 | 0.71 angstrom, 224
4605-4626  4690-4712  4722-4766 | 1.01 angstrom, 222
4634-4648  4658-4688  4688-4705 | -1.28 angstrom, 214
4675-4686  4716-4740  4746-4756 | 1.17 angstrom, 229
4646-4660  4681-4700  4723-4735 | -0.29 angstrom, 215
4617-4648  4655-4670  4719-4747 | 0.87 angstrom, 221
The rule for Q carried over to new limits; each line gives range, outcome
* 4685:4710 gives 215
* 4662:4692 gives 222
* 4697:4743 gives 212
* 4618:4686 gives 223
